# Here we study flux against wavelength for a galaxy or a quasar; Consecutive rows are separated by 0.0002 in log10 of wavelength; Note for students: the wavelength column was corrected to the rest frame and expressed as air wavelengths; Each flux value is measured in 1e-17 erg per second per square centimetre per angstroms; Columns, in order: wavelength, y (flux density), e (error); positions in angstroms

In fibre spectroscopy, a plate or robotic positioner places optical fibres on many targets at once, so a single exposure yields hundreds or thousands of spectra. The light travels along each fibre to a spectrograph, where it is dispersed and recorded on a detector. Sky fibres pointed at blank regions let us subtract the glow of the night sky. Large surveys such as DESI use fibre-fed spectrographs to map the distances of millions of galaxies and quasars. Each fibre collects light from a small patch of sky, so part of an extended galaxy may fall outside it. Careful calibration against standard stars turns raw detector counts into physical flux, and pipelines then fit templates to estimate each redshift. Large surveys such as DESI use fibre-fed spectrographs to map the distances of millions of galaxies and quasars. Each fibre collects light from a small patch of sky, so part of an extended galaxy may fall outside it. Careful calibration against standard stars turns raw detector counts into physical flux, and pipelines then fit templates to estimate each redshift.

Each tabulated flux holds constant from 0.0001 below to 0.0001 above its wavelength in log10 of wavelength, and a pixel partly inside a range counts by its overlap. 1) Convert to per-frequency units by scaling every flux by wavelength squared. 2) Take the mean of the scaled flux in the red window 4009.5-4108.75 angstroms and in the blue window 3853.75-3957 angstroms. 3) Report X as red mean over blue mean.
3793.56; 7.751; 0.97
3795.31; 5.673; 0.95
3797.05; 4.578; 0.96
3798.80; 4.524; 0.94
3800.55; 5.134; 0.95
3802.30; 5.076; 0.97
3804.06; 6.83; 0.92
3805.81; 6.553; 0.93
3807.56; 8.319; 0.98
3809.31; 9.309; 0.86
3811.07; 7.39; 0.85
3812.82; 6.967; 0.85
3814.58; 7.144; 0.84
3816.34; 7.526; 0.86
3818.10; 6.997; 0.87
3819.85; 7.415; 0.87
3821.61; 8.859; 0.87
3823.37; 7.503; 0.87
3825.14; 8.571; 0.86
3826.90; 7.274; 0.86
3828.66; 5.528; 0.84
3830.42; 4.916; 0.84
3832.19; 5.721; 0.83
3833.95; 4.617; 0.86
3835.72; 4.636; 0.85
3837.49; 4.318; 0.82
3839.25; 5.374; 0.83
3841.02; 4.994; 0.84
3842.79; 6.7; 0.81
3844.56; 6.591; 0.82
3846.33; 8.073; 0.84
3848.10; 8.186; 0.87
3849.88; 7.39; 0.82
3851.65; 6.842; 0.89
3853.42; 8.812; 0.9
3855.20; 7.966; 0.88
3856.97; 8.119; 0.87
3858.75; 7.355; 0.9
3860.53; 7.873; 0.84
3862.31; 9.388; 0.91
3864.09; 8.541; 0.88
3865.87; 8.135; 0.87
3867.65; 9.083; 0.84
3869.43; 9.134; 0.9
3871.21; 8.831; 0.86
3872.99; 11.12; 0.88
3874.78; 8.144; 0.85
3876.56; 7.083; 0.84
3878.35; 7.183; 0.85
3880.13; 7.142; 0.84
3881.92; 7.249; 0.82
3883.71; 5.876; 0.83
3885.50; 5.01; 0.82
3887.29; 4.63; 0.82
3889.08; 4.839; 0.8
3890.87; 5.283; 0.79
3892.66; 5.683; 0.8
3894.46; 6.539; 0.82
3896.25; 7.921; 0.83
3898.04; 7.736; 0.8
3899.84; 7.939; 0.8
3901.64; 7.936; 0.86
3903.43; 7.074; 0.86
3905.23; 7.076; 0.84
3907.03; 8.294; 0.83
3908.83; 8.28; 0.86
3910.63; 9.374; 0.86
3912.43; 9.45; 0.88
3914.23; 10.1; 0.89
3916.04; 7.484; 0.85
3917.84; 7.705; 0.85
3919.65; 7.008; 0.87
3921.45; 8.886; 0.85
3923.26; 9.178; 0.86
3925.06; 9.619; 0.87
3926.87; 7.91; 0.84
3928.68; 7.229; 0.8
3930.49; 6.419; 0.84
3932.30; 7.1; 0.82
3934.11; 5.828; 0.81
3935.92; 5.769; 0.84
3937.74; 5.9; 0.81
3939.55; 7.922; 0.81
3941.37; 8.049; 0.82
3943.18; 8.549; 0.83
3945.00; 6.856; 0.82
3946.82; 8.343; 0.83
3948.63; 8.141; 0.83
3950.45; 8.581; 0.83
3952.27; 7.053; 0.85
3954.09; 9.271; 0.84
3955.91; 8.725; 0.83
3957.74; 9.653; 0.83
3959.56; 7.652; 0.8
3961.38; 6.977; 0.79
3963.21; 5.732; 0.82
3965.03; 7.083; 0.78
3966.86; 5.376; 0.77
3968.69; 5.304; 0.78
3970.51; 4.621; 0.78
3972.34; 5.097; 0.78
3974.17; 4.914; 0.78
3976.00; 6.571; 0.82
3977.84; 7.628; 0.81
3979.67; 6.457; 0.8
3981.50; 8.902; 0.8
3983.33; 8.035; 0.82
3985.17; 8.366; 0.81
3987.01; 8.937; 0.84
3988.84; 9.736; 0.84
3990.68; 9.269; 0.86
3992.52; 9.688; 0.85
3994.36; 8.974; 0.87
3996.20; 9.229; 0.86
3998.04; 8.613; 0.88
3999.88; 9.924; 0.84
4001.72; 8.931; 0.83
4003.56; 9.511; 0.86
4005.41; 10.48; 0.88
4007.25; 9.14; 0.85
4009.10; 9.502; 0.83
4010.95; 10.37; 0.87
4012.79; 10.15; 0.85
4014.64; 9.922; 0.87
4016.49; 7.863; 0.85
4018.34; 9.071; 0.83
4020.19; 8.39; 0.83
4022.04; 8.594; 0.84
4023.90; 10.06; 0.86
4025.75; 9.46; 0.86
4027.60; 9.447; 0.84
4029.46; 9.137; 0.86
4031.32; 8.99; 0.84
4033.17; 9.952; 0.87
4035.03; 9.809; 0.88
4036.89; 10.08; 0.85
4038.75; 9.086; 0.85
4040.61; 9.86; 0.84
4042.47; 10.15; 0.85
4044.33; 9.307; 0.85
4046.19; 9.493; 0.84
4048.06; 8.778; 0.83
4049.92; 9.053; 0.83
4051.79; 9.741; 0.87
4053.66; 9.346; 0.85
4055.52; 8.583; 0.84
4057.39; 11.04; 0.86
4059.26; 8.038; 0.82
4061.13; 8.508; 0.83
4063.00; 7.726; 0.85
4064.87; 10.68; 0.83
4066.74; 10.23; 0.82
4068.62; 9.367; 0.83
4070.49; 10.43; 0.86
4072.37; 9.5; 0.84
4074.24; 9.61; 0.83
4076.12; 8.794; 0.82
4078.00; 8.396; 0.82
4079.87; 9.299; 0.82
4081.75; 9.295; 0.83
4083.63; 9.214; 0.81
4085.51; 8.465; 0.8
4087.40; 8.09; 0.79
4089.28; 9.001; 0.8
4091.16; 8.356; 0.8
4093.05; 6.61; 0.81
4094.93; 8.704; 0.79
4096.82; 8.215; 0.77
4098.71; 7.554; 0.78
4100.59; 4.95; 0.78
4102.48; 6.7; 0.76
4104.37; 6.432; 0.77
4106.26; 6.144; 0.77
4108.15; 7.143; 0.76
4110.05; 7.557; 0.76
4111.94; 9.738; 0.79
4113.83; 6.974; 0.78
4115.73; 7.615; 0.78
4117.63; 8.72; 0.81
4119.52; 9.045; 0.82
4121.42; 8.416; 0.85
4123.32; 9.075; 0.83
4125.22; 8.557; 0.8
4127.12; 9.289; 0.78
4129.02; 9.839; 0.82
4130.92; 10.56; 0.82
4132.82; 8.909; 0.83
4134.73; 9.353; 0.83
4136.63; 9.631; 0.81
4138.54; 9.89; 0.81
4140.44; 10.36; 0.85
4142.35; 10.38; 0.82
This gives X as 1.2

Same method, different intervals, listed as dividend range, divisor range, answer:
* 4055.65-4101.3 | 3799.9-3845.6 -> 1.52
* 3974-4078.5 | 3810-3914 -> 1.37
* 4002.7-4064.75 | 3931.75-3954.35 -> 1.32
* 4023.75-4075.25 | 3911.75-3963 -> 1.27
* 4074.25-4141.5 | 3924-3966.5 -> 1.21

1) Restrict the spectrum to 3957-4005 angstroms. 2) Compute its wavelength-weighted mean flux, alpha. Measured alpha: 7.76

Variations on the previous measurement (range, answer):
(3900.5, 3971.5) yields 7.62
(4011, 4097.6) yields 9.18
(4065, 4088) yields 9.29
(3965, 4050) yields 8.69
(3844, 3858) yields 7.77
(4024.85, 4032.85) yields 9.31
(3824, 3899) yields 7.01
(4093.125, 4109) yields 6.96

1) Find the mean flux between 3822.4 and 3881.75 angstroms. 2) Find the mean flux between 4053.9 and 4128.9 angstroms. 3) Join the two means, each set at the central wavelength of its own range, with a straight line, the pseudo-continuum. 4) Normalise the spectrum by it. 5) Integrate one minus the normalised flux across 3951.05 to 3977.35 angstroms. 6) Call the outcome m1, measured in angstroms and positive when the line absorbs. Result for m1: 3.70 angstroms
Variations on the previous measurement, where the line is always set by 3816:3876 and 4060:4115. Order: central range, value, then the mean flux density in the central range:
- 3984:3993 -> -1.37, 9.14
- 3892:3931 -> -1.77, 7.98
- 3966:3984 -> 3.69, 6.27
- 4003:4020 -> -3.14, 9.51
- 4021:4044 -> -4.06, 9.54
